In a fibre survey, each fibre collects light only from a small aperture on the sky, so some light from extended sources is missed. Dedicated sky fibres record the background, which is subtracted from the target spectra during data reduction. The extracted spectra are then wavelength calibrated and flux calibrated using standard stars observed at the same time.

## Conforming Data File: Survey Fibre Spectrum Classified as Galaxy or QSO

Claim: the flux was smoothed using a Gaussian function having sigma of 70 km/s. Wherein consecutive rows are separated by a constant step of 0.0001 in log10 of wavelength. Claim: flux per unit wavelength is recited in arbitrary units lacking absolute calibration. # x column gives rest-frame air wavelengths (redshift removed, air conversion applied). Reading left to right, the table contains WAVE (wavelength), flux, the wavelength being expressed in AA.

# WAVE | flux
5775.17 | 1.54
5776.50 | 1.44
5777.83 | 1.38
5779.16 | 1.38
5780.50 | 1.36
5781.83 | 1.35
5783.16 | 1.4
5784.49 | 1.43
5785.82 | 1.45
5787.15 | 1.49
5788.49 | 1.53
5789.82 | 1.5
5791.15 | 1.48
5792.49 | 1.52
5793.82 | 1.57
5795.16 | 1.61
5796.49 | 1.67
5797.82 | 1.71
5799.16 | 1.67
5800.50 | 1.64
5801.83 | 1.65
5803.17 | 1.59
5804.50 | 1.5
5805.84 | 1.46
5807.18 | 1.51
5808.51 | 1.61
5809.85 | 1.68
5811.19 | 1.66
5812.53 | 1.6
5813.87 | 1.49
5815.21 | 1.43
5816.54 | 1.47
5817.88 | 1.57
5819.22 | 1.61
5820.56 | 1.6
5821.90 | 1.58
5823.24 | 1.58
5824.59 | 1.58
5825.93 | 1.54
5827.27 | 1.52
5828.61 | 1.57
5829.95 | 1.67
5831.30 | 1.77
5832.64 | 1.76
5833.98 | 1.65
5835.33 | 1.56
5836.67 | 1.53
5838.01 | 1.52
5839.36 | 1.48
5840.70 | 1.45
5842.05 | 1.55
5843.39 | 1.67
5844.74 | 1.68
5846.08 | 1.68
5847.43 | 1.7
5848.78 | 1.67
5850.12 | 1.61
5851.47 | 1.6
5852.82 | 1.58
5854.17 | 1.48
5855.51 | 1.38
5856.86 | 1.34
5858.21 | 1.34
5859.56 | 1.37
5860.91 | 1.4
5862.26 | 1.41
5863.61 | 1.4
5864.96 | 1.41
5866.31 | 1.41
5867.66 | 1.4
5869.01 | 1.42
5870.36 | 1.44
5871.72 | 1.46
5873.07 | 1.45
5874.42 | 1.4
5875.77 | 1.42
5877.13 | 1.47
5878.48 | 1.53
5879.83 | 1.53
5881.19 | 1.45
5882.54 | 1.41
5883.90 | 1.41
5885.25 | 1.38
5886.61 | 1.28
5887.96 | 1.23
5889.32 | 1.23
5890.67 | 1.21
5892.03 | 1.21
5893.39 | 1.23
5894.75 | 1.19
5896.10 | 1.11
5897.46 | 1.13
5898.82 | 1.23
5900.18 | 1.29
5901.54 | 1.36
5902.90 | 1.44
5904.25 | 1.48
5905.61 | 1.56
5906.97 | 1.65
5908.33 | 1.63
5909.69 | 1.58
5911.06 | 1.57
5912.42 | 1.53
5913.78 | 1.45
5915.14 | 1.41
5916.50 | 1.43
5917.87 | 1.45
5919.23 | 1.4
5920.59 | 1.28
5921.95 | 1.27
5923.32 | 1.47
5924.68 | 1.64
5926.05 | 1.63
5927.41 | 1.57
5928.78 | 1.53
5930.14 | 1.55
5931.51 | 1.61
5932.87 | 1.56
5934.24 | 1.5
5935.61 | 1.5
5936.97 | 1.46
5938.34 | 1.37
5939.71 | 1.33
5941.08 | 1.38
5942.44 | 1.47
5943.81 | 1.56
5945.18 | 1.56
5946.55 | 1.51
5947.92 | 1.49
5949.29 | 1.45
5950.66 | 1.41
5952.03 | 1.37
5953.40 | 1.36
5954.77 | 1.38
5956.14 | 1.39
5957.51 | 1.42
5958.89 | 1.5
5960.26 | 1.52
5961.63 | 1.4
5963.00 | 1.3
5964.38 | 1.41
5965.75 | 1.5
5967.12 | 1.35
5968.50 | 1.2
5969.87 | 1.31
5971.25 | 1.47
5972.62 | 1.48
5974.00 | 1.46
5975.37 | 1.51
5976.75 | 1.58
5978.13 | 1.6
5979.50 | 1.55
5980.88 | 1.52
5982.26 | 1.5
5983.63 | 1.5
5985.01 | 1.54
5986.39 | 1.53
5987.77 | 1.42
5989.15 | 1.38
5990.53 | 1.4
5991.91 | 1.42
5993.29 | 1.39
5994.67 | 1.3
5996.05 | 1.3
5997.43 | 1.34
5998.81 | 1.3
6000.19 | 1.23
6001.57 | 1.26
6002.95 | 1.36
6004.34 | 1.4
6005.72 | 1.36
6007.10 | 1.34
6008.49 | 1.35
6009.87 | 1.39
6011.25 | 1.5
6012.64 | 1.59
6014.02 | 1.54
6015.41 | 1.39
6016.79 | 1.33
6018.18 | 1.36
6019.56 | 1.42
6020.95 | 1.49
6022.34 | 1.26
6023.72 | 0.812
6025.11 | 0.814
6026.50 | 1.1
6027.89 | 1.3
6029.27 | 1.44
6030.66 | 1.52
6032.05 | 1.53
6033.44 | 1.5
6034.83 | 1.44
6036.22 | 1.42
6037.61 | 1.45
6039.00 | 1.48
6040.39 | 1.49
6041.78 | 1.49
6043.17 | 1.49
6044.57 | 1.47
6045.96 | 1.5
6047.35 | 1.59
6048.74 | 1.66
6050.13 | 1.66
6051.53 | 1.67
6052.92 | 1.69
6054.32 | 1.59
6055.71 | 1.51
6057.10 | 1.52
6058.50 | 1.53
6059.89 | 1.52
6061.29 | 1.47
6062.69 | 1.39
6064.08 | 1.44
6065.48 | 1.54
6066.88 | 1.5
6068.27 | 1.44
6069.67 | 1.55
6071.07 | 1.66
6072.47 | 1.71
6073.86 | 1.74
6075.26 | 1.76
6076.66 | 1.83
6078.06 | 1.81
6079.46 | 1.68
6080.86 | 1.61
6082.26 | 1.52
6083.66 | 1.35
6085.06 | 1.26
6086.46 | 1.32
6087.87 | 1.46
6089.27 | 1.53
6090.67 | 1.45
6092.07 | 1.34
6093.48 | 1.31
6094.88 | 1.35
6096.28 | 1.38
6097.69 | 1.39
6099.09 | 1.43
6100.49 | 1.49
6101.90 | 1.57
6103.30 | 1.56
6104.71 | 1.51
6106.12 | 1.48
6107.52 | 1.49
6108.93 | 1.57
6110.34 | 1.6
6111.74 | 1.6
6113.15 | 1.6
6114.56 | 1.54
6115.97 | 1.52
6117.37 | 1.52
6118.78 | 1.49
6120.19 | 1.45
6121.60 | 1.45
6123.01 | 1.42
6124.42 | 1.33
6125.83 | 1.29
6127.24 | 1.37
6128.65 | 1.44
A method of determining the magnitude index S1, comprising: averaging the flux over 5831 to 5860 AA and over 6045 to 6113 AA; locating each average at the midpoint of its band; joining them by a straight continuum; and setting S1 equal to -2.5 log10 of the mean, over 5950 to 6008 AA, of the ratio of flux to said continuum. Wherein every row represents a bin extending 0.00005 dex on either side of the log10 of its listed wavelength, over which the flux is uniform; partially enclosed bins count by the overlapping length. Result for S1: 0.10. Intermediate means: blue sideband 1.56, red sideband 1.53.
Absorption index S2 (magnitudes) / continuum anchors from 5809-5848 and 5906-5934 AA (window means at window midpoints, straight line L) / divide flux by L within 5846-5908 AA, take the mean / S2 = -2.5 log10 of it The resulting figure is 0.10 mag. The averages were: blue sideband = 1.59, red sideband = 1.51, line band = 1.41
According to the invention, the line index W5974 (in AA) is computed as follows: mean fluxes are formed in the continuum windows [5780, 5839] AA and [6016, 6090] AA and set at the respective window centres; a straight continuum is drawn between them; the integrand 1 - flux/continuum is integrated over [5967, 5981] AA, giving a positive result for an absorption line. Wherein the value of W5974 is 0.46 AA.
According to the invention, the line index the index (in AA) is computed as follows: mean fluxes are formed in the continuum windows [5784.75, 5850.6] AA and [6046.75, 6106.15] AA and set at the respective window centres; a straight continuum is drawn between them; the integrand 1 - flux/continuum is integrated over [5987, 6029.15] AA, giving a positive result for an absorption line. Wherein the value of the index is 5.8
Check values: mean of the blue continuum 1.58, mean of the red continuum 1.53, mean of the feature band 1.33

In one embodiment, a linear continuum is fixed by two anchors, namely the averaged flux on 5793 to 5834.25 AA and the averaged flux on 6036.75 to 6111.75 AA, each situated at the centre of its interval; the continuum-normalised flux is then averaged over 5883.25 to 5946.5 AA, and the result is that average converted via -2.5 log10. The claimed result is 0.11 mag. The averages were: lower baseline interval 1.6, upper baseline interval 1.52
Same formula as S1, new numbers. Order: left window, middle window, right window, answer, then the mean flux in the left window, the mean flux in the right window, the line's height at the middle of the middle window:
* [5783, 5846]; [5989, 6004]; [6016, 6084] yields 0.134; 1.57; 1.49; 1.51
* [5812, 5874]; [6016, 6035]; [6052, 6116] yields 0.169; 1.53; 1.52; 1.53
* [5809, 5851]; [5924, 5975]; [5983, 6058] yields 0.020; 1.59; 1.42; 1.48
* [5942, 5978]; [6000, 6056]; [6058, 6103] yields 0.045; 1.44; 1.51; 1.48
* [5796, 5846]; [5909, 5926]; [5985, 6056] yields 0.030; 1.59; 1.41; 1.5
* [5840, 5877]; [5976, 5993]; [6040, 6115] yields 0.014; 1.49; 1.53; 1.51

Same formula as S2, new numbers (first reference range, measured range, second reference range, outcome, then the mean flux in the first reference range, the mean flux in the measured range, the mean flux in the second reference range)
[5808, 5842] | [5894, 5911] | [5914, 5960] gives 0.08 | 1.58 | 1.39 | 1.46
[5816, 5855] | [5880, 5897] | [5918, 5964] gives 0.19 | 1.59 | 1.28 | 1.46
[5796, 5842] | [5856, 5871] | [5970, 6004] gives 0.11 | 1.58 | 1.39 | 1.43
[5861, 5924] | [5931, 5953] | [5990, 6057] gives -0.05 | 1.39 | 1.47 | 1.41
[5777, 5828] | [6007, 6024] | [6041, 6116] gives 0.11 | 1.54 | 1.38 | 1.53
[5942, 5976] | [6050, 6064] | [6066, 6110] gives -0.03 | 1.43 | 1.55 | 1.52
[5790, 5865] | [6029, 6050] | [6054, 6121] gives 0.02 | 1.56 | 1.5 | 1.52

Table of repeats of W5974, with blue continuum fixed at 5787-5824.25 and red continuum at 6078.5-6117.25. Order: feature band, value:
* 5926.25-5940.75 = 0.31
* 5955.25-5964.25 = 0.61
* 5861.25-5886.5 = 1.97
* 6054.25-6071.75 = -0.20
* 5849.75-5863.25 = 0.95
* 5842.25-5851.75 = -0.59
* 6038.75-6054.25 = -0.72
